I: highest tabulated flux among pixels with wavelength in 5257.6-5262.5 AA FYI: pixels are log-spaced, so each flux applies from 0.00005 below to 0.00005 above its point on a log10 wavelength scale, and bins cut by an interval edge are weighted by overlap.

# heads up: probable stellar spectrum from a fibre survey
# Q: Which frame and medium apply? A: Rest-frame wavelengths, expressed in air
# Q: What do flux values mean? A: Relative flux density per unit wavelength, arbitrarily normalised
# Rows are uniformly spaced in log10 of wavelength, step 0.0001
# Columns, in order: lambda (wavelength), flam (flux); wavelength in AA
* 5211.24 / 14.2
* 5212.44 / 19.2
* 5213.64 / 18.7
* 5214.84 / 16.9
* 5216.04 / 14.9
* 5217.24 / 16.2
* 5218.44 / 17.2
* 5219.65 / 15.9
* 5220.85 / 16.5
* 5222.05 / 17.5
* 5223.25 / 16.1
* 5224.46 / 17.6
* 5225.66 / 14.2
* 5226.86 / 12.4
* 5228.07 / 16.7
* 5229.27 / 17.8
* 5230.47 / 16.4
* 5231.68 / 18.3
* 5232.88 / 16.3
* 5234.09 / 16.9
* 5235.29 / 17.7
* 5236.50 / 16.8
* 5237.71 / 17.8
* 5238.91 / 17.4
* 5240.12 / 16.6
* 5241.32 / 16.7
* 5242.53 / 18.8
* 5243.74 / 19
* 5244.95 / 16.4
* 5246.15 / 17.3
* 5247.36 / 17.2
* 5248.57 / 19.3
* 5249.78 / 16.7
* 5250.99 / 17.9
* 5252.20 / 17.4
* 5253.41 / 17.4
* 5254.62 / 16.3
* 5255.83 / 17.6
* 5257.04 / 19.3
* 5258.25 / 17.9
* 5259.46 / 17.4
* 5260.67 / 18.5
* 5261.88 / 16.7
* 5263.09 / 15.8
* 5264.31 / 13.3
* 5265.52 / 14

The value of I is 18.5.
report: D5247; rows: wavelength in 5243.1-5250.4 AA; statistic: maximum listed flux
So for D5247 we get 19.3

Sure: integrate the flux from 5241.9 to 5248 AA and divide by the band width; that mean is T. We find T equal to 17.7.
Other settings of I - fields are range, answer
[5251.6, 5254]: 17.4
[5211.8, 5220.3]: 19.2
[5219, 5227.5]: 17.6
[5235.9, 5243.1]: 18.8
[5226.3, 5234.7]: 18.3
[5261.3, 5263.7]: 16.7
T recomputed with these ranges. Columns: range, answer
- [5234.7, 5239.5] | 17.4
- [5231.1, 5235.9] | 17.3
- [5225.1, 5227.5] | 13.3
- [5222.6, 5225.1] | 16.8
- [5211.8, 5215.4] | 18.2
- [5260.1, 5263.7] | 17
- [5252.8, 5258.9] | 17.7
